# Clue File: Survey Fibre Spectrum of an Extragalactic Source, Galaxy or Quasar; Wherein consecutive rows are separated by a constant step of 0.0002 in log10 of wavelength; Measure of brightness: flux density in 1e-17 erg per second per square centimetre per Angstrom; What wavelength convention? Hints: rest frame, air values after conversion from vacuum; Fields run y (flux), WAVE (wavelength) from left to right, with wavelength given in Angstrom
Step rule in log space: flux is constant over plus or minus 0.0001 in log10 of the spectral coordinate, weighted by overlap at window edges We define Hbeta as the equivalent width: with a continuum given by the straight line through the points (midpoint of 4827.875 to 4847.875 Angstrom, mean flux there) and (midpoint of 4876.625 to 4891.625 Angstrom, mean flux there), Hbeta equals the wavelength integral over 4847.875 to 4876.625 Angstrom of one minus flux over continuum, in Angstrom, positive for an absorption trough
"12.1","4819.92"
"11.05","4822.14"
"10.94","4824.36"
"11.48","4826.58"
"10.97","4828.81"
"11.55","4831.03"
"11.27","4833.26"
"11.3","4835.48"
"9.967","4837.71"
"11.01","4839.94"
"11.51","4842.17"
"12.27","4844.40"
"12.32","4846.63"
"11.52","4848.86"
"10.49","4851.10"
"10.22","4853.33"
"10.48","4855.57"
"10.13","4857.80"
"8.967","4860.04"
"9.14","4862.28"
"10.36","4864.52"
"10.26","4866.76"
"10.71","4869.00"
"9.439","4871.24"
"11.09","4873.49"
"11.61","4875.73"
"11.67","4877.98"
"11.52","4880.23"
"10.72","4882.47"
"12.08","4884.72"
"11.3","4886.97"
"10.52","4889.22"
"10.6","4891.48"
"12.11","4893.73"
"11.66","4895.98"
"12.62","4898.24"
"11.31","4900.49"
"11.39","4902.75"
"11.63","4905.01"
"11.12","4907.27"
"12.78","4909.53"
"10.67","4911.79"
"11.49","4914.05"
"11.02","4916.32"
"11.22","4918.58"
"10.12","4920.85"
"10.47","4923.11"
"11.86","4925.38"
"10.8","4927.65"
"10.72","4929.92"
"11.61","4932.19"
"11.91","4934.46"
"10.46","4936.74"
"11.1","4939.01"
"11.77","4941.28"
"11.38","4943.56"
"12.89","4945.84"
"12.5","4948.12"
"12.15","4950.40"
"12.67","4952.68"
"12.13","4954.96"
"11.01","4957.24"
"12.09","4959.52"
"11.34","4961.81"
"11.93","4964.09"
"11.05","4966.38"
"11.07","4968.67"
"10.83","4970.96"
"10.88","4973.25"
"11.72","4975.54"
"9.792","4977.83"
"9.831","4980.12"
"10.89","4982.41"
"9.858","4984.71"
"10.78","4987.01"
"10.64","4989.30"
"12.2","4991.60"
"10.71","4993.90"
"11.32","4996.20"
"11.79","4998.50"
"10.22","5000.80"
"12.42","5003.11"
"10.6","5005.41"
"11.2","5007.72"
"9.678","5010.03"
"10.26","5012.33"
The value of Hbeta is 2.5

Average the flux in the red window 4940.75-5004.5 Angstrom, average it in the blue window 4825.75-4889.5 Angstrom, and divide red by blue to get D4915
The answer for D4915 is 1.04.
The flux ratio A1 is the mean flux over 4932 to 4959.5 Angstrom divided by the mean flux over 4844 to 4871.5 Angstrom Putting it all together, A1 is 1.13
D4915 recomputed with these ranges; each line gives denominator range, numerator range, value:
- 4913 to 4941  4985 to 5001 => 1.00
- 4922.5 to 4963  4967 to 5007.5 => 0.94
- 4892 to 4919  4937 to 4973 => 1.01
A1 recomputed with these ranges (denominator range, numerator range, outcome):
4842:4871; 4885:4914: 1.09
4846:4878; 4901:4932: 1.07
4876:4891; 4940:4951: 1.07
